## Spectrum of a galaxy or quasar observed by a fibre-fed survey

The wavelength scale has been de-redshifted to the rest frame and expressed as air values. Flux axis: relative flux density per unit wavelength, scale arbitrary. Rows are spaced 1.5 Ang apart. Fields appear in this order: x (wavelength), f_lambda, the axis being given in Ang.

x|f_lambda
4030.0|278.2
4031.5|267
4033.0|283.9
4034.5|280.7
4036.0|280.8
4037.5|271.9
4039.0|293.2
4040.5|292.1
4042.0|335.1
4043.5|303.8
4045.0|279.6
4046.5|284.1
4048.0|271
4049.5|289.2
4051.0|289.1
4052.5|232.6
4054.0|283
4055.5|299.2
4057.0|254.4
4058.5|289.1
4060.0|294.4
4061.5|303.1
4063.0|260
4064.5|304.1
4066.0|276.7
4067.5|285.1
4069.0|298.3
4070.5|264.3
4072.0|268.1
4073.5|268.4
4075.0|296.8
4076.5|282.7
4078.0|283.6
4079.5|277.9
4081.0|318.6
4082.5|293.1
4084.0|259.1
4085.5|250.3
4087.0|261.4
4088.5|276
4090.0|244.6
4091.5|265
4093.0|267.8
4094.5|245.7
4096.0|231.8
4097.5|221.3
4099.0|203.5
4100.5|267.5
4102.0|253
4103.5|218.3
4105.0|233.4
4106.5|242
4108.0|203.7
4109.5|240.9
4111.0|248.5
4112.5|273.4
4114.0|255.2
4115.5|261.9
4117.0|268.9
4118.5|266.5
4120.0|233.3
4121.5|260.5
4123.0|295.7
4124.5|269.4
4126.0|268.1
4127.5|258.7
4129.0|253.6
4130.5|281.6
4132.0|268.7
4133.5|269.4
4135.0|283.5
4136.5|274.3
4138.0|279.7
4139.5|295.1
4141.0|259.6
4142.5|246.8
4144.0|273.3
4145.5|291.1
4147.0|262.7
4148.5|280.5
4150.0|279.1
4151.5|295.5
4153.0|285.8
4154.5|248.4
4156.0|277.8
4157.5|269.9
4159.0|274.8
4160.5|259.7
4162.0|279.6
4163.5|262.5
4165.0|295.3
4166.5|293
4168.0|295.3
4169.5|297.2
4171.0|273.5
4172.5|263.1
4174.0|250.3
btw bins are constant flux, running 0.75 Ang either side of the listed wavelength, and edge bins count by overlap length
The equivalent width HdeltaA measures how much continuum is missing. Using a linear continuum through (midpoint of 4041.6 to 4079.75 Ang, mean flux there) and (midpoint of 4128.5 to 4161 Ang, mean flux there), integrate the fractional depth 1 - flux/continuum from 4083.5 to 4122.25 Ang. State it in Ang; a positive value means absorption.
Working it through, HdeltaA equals 4.20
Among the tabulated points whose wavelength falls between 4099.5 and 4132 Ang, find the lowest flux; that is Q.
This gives 203.7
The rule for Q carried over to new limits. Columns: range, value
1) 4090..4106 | 203.5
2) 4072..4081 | 268.1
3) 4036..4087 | 232.6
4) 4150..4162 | 248.4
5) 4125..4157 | 246.8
